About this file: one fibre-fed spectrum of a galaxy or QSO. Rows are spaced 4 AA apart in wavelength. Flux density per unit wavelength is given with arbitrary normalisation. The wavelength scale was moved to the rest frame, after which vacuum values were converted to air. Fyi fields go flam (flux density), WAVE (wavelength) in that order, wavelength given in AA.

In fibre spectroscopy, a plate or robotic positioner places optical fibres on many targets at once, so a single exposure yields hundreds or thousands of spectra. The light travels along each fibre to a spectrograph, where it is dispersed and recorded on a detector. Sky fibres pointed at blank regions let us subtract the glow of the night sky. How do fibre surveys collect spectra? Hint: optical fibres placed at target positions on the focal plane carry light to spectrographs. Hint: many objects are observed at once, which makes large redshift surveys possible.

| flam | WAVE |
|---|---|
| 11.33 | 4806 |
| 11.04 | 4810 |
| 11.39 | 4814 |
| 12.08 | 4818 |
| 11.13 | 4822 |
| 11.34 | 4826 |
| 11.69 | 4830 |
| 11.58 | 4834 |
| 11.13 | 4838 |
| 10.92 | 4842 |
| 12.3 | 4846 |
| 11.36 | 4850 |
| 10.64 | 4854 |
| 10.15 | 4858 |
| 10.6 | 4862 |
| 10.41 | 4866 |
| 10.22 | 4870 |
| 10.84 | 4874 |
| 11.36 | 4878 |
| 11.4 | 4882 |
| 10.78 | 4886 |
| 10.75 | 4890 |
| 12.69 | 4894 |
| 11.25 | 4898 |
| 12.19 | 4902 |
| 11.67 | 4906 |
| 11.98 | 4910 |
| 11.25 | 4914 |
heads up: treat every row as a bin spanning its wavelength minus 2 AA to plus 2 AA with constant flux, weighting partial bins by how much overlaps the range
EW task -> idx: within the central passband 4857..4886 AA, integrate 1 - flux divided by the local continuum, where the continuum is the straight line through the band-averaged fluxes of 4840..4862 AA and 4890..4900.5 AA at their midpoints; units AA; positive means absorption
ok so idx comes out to 1.6 AA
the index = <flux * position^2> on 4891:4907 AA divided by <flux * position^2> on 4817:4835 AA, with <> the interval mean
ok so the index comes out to 1.1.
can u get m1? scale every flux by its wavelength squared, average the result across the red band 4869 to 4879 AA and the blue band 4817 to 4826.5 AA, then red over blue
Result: 1.0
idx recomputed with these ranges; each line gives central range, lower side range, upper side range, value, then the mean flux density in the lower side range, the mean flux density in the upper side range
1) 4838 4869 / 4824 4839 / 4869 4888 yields 0.9 AA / 11.5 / 11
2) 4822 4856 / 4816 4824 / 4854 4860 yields -1.3 AA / 11.6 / 10.3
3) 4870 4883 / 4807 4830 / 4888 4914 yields 0.7 AA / 11.4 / 11.7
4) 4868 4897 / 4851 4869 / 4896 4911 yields 0.0 AA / 10.5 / 11.8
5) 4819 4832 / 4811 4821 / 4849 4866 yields -0.1 AA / 11.6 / 10.6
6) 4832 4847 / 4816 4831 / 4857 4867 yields -0.5 AA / 11.6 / 10.4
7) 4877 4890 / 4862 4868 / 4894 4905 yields 0.1 AA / 10.5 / 11.9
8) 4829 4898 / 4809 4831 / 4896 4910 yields 3.0 AA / 11.5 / 11.7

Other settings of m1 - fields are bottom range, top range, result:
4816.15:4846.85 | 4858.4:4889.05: 0.95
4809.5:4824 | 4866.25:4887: 0.97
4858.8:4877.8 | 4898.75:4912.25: 1.14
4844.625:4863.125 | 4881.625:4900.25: 1.05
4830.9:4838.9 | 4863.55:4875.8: 0.93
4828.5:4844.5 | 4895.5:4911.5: 1.07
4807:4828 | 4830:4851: 1.02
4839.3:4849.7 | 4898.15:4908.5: 1.05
